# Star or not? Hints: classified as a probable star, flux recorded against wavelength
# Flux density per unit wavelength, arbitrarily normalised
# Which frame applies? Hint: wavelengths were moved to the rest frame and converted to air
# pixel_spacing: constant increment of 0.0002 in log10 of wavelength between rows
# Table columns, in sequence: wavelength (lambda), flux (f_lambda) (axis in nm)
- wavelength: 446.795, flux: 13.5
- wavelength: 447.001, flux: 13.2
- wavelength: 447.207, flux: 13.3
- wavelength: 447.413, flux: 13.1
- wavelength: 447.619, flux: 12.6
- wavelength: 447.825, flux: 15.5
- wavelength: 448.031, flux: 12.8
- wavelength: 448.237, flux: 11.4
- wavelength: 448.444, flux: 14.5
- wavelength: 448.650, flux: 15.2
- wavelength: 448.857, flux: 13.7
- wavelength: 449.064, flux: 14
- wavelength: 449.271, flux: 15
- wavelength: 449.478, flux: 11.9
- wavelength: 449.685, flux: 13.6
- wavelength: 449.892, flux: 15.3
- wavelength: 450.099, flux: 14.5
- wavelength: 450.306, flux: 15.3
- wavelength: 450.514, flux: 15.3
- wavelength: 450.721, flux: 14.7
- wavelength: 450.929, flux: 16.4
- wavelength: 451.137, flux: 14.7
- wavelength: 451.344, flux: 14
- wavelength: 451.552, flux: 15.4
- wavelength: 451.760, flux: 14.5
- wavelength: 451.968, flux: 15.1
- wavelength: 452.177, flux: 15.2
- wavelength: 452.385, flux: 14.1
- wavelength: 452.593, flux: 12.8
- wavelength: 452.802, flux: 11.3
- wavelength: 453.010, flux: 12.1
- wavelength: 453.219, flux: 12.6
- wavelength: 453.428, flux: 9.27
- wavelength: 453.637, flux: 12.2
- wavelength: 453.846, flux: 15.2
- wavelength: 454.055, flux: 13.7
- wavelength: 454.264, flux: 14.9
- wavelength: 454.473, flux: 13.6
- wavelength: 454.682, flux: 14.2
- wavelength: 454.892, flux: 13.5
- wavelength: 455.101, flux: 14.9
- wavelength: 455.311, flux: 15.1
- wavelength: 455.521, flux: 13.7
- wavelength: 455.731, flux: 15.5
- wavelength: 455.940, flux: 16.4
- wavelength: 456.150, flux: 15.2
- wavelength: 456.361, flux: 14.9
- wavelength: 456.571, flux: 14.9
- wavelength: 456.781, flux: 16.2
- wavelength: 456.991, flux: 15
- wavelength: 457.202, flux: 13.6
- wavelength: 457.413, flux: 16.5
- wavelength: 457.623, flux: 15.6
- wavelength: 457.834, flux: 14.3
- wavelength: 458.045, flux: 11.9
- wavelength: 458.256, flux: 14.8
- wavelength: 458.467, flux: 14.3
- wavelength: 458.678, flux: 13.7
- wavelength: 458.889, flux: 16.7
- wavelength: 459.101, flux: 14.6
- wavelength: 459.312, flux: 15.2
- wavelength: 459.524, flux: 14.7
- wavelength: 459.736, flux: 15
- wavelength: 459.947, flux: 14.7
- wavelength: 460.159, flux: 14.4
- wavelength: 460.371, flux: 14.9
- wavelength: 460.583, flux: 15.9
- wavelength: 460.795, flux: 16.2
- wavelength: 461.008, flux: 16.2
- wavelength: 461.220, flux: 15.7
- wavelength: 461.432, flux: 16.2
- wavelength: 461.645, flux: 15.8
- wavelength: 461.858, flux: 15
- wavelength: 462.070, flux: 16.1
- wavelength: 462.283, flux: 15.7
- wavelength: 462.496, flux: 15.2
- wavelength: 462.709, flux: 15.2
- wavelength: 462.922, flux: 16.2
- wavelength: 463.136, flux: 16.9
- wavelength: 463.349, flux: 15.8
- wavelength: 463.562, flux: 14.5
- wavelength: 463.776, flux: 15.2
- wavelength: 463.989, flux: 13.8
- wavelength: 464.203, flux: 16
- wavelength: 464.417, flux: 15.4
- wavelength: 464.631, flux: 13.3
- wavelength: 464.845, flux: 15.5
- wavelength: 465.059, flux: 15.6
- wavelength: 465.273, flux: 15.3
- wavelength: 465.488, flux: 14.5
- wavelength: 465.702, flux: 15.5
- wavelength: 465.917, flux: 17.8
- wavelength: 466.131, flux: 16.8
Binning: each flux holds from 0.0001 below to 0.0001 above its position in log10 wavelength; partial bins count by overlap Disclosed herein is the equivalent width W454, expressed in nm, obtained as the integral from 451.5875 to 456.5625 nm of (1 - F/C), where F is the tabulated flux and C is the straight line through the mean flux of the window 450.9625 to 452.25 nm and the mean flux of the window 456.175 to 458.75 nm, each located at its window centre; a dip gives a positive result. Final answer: 0.28 nm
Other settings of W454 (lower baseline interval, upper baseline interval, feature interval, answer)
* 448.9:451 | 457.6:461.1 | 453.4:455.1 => 0.13 nm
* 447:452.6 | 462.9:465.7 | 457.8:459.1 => 0.04 nm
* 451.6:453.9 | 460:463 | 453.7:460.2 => -0.19 nm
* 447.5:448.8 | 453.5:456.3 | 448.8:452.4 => -0.18 nm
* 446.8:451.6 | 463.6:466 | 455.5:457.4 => -0.07 nm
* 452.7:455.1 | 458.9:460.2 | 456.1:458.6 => -0.10 nm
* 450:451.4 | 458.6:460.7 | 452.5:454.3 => 0.29 nm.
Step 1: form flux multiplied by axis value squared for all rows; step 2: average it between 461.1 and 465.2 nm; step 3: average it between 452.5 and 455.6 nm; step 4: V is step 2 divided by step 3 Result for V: 1.21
